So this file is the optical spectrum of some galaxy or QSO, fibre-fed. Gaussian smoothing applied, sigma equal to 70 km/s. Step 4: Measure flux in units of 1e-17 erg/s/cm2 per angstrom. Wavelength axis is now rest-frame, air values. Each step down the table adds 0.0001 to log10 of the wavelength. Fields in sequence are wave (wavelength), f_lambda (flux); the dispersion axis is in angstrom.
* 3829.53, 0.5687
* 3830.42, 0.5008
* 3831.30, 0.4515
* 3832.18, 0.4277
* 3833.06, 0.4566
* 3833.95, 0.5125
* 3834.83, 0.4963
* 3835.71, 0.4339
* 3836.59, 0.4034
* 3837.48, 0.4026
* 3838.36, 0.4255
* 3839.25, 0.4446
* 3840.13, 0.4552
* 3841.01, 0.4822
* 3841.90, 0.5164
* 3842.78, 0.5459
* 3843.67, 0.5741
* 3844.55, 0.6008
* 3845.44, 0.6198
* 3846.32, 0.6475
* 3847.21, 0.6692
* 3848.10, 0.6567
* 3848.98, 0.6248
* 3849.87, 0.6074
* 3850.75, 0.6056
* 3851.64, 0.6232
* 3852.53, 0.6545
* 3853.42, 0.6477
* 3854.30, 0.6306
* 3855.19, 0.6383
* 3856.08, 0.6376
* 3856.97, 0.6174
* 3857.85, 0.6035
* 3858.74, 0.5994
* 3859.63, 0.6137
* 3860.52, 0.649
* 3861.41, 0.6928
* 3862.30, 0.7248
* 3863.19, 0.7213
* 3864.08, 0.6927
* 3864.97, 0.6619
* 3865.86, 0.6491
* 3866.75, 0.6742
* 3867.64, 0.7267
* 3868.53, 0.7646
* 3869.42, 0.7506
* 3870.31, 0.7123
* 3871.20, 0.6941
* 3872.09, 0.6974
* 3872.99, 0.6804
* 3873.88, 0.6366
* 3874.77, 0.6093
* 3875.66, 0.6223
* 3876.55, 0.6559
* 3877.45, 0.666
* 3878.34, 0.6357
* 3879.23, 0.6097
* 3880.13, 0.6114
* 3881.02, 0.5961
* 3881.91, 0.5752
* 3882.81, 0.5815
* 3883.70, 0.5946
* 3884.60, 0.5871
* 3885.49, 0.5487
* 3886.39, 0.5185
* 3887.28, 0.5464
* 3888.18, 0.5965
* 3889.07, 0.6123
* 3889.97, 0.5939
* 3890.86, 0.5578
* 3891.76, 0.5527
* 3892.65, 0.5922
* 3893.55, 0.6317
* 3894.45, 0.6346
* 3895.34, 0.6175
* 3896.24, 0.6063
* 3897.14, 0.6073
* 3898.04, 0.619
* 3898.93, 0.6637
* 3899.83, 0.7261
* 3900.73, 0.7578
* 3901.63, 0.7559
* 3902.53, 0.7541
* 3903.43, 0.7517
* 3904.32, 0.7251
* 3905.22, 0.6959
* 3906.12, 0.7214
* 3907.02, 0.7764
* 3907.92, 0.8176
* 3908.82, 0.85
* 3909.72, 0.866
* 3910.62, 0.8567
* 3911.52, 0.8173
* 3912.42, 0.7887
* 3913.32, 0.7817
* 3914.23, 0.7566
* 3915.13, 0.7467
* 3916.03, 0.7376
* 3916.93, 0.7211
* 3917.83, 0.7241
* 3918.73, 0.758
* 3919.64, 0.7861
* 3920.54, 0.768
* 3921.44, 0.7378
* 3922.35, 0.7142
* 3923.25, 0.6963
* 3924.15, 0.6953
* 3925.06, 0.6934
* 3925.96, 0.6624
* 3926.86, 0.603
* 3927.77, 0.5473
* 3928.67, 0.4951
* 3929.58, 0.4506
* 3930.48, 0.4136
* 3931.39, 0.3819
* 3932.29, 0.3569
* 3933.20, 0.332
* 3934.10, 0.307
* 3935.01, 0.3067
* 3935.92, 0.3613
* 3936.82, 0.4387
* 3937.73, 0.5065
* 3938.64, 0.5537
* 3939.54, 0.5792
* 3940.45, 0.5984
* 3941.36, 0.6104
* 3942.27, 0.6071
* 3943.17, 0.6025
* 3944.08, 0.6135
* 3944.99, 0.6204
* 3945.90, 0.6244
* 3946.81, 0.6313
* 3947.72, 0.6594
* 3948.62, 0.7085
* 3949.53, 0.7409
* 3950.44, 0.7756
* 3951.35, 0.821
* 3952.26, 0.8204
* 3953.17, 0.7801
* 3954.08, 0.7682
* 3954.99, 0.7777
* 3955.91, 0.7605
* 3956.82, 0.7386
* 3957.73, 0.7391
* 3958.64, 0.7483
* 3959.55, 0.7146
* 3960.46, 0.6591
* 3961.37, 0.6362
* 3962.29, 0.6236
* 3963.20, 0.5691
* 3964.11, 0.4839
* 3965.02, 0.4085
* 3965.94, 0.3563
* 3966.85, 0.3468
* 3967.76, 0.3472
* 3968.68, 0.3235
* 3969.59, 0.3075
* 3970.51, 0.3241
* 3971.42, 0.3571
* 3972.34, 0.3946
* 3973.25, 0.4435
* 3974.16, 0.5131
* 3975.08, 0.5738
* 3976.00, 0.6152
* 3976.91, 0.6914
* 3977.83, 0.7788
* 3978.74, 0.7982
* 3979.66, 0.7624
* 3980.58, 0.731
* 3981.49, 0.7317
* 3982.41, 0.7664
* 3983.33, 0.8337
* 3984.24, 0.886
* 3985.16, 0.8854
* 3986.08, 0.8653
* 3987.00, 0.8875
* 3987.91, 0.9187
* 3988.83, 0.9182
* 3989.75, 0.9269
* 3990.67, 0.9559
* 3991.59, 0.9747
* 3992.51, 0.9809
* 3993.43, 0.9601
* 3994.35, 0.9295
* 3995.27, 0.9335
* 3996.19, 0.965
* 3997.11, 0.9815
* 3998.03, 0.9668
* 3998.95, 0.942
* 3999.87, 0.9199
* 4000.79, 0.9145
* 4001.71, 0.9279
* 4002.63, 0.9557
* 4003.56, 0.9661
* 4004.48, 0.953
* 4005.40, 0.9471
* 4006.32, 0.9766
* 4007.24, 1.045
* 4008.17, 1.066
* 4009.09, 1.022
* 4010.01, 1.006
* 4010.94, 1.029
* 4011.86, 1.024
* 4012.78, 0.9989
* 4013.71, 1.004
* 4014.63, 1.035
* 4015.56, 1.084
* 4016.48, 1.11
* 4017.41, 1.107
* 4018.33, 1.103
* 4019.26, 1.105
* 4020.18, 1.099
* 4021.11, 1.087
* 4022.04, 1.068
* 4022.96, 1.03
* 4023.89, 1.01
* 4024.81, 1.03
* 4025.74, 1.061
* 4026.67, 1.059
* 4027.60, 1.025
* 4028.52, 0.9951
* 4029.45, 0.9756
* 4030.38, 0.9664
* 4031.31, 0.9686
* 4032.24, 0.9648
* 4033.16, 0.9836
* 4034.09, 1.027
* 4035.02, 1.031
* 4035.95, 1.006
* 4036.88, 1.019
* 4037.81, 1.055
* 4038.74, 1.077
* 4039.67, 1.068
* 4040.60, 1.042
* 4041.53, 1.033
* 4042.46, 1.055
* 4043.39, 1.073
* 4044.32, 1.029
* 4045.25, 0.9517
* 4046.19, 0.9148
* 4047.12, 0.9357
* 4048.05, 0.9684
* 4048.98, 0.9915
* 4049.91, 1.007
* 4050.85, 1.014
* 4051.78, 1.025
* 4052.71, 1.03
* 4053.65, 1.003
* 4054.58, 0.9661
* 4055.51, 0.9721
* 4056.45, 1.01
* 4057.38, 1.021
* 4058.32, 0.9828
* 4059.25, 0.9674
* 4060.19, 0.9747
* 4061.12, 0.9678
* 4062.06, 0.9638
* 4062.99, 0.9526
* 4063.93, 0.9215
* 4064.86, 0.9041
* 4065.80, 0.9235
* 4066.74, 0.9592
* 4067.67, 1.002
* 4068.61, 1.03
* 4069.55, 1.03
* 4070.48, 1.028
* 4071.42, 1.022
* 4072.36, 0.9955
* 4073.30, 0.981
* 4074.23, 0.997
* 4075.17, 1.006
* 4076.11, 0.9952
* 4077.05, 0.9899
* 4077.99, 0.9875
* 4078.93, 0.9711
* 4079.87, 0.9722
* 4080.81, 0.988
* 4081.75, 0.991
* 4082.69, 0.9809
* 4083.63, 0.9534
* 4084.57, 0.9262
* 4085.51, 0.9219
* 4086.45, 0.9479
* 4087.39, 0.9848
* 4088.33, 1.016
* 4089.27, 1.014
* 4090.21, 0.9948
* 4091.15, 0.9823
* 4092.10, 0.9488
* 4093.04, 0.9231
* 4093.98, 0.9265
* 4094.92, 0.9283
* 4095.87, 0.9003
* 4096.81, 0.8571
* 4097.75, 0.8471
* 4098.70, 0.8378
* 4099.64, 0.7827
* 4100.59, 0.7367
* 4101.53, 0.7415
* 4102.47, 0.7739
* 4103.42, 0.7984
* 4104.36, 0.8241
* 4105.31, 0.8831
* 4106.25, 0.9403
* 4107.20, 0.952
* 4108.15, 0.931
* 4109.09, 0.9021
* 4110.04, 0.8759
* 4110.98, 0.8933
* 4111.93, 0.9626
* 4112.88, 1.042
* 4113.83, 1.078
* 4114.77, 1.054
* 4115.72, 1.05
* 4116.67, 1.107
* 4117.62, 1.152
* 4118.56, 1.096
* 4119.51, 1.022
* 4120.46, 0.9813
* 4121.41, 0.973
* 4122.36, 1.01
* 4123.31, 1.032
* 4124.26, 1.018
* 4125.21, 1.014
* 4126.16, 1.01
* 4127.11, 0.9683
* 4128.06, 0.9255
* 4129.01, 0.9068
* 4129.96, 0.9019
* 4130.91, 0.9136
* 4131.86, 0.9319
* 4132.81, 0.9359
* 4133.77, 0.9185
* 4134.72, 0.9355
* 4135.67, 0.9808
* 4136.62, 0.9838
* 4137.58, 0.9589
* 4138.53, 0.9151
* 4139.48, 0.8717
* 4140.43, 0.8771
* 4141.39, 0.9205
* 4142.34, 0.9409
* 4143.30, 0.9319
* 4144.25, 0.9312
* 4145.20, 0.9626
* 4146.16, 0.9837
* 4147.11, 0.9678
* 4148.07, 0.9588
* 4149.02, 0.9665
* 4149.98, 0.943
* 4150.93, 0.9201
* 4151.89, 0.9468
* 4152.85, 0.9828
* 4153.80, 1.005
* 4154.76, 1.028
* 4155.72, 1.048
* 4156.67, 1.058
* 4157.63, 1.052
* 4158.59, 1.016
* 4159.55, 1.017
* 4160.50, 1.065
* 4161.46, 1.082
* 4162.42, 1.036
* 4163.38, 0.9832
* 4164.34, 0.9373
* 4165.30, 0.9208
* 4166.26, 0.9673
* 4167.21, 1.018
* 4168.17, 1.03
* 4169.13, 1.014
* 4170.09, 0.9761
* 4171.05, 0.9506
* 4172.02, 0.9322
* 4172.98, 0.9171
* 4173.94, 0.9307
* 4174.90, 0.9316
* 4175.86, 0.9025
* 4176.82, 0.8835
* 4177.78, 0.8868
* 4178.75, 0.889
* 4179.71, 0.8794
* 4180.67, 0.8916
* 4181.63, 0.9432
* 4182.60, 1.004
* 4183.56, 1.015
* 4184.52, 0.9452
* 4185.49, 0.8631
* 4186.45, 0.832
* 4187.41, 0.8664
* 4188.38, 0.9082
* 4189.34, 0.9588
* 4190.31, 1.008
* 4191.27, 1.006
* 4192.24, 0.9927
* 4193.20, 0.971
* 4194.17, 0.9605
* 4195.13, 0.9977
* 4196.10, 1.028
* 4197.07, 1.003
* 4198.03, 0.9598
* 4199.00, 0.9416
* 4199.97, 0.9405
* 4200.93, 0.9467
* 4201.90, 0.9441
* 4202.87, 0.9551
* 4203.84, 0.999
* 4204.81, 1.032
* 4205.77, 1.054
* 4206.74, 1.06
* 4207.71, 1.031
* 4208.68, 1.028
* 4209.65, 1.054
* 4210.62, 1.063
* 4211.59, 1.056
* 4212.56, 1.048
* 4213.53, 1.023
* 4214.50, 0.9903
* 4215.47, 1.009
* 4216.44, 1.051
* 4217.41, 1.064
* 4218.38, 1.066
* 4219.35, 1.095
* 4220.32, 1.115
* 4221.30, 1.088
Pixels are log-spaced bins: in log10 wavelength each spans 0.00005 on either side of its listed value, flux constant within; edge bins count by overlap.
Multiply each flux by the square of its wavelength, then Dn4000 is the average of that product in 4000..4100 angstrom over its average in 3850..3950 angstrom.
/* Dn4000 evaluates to 1.67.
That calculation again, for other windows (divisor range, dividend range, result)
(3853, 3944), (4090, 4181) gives 1.67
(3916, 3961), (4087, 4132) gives 1.64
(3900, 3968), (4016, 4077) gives 1.65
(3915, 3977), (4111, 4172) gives 1.85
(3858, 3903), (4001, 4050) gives 1.71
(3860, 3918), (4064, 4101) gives 1.55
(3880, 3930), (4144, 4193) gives 1.63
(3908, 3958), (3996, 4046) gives 1.63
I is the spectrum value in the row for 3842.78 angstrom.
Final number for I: 0.5459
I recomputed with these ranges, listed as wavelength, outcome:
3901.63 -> 0.7559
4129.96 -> 0.9019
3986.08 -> 0.8653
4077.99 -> 0.9875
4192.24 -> 0.9927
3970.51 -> 0.3241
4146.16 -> 0.9837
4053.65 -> 1.003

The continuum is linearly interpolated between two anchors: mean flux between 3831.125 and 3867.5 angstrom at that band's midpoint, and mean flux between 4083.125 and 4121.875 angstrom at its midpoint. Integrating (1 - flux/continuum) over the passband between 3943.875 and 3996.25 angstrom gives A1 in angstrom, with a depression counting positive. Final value 4.08 angstrom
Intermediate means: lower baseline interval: 0.583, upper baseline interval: 0.938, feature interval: 0.695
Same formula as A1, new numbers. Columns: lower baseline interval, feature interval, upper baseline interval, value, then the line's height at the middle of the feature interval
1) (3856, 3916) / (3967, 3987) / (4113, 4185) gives 4.1 angstrom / 0.777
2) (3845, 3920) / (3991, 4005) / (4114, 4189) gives -2.7 angstrom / 0.798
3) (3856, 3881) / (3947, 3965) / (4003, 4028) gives 3.7 angstrom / 0.887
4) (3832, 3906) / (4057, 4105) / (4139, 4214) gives -4.6 angstrom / 0.861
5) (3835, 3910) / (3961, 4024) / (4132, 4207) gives -4.8 angstrom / 0.766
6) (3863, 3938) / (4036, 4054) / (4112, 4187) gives -3.9 angstrom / 0.834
